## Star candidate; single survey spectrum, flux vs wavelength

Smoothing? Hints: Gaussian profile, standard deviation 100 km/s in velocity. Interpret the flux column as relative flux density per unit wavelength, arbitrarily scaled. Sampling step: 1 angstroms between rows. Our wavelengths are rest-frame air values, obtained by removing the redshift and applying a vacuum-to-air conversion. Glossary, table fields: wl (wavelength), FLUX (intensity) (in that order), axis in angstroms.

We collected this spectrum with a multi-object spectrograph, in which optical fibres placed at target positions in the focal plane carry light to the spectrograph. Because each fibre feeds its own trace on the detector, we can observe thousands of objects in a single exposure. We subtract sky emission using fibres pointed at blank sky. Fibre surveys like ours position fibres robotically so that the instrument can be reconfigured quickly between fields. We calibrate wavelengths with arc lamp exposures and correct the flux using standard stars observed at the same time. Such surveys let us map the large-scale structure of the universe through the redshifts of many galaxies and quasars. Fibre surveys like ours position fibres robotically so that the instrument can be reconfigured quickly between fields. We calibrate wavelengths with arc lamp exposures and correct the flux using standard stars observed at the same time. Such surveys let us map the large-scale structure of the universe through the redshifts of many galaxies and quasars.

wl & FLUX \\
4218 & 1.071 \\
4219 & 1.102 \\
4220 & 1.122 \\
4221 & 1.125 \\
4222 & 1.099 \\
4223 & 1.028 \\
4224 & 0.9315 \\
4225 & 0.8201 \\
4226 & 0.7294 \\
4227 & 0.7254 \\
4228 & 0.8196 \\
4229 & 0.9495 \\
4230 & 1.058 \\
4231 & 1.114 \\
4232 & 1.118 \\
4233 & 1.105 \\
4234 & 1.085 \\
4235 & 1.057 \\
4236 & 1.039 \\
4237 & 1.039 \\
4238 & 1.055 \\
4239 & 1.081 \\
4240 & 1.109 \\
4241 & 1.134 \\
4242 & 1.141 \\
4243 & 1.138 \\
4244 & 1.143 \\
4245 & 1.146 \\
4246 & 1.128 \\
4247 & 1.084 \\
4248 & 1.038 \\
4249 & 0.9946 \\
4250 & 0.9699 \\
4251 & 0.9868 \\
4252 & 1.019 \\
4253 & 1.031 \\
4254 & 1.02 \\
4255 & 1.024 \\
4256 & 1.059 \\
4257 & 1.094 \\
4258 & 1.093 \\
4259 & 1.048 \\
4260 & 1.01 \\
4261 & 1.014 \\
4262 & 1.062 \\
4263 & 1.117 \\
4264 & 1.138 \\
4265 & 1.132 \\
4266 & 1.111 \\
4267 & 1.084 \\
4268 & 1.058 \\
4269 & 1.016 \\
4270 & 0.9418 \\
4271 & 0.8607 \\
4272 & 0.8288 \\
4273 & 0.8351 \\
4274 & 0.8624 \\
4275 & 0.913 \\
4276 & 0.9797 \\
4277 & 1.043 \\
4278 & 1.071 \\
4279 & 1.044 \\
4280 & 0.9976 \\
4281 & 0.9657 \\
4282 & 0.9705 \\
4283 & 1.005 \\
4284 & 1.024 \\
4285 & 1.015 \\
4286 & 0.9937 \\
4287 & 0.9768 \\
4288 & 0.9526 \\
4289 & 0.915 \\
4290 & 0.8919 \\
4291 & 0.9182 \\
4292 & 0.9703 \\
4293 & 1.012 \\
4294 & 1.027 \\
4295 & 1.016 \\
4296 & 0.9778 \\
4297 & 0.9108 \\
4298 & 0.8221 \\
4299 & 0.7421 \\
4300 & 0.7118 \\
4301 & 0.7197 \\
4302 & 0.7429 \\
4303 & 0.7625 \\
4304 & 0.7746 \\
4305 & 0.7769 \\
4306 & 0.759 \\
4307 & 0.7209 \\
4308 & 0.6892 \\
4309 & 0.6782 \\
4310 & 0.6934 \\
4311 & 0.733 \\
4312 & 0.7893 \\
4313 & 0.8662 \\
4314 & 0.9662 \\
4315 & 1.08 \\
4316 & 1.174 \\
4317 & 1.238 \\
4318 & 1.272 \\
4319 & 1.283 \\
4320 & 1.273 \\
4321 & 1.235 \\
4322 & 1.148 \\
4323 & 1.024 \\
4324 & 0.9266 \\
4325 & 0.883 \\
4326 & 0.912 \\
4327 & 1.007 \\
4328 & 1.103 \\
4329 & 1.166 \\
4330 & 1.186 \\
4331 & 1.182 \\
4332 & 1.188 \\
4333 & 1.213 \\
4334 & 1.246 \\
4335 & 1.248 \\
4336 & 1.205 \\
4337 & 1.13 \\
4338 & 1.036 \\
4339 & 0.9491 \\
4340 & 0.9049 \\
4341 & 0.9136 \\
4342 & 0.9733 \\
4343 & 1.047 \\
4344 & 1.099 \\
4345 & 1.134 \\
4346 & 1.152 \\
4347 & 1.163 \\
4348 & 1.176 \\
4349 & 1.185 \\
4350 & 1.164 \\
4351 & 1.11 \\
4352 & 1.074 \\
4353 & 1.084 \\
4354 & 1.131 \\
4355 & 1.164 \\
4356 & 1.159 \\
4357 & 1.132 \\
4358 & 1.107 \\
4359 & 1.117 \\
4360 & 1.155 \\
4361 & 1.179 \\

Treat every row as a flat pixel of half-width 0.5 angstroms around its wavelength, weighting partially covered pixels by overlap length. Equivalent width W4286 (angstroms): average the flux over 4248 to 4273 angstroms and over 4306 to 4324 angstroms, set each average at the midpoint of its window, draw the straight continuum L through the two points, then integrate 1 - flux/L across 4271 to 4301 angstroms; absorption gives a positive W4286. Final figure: 2.0 angstroms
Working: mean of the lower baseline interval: 1.03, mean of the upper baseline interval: 0.984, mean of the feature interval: 0.939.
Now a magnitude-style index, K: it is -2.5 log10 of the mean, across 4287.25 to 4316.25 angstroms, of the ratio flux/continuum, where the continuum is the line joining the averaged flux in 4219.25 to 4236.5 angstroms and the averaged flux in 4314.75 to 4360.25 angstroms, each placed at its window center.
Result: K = 0.254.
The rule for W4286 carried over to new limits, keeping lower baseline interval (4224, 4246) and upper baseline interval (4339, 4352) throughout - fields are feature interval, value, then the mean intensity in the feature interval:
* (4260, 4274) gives 0.5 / 1.01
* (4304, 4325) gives 2.1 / 0.96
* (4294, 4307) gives 3.0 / 0.815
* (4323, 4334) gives -0.1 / 1.08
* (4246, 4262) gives 0.0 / 1.04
